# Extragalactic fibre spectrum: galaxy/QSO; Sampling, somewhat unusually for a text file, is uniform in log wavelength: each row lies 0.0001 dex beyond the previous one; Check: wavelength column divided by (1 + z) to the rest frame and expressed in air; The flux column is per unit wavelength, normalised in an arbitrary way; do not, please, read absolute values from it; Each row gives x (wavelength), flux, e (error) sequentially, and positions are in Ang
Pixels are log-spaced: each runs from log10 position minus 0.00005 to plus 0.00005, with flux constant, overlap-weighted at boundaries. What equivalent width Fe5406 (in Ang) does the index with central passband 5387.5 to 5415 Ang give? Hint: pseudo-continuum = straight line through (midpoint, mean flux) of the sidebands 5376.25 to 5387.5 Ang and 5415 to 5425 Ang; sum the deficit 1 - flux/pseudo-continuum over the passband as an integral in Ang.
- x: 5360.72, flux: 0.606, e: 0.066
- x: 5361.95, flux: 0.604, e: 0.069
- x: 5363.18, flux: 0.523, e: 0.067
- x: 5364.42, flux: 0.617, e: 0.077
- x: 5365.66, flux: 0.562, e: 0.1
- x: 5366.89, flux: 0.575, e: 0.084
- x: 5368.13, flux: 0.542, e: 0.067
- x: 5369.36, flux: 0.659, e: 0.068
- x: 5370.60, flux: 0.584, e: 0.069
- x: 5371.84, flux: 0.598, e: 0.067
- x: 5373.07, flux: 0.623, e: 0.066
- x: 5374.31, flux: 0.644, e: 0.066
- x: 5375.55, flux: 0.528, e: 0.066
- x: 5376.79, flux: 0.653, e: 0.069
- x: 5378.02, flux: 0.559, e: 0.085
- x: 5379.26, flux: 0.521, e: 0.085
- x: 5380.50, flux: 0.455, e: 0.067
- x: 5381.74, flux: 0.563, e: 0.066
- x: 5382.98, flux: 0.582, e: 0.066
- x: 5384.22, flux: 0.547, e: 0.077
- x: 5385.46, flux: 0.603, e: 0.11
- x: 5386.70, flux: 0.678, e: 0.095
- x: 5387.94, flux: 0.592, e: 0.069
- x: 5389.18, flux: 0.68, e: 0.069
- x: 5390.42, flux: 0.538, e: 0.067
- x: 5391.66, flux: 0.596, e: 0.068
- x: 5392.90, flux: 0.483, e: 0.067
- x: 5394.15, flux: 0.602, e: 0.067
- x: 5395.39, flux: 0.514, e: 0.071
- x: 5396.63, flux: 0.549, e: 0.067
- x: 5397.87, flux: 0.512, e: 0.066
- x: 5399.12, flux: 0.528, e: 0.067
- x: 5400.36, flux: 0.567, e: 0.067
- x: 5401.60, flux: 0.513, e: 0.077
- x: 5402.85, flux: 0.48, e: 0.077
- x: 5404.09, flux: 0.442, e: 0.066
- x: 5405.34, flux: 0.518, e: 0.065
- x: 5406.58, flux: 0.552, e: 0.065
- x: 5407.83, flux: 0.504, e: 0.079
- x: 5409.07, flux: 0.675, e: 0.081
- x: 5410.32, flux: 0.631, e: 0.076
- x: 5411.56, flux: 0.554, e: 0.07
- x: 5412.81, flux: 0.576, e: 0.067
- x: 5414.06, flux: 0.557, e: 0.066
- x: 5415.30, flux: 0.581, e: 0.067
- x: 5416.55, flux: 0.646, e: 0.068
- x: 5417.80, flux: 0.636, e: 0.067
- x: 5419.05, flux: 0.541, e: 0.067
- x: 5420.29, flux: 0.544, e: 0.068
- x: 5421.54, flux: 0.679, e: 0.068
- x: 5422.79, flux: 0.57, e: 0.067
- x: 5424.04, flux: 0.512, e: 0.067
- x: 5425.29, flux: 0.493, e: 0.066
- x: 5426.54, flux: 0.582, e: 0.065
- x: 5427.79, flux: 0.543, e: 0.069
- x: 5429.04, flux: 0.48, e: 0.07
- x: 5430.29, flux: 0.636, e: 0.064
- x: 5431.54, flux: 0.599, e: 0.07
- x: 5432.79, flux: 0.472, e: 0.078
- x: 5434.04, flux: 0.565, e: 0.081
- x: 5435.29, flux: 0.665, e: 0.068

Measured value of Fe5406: 1.26 Ang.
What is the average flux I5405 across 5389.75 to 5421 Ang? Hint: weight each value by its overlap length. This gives 0.554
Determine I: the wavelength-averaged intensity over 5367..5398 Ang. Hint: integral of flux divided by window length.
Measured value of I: 0.577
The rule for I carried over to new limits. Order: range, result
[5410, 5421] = 0.585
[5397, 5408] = 0.514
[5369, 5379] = 0.602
